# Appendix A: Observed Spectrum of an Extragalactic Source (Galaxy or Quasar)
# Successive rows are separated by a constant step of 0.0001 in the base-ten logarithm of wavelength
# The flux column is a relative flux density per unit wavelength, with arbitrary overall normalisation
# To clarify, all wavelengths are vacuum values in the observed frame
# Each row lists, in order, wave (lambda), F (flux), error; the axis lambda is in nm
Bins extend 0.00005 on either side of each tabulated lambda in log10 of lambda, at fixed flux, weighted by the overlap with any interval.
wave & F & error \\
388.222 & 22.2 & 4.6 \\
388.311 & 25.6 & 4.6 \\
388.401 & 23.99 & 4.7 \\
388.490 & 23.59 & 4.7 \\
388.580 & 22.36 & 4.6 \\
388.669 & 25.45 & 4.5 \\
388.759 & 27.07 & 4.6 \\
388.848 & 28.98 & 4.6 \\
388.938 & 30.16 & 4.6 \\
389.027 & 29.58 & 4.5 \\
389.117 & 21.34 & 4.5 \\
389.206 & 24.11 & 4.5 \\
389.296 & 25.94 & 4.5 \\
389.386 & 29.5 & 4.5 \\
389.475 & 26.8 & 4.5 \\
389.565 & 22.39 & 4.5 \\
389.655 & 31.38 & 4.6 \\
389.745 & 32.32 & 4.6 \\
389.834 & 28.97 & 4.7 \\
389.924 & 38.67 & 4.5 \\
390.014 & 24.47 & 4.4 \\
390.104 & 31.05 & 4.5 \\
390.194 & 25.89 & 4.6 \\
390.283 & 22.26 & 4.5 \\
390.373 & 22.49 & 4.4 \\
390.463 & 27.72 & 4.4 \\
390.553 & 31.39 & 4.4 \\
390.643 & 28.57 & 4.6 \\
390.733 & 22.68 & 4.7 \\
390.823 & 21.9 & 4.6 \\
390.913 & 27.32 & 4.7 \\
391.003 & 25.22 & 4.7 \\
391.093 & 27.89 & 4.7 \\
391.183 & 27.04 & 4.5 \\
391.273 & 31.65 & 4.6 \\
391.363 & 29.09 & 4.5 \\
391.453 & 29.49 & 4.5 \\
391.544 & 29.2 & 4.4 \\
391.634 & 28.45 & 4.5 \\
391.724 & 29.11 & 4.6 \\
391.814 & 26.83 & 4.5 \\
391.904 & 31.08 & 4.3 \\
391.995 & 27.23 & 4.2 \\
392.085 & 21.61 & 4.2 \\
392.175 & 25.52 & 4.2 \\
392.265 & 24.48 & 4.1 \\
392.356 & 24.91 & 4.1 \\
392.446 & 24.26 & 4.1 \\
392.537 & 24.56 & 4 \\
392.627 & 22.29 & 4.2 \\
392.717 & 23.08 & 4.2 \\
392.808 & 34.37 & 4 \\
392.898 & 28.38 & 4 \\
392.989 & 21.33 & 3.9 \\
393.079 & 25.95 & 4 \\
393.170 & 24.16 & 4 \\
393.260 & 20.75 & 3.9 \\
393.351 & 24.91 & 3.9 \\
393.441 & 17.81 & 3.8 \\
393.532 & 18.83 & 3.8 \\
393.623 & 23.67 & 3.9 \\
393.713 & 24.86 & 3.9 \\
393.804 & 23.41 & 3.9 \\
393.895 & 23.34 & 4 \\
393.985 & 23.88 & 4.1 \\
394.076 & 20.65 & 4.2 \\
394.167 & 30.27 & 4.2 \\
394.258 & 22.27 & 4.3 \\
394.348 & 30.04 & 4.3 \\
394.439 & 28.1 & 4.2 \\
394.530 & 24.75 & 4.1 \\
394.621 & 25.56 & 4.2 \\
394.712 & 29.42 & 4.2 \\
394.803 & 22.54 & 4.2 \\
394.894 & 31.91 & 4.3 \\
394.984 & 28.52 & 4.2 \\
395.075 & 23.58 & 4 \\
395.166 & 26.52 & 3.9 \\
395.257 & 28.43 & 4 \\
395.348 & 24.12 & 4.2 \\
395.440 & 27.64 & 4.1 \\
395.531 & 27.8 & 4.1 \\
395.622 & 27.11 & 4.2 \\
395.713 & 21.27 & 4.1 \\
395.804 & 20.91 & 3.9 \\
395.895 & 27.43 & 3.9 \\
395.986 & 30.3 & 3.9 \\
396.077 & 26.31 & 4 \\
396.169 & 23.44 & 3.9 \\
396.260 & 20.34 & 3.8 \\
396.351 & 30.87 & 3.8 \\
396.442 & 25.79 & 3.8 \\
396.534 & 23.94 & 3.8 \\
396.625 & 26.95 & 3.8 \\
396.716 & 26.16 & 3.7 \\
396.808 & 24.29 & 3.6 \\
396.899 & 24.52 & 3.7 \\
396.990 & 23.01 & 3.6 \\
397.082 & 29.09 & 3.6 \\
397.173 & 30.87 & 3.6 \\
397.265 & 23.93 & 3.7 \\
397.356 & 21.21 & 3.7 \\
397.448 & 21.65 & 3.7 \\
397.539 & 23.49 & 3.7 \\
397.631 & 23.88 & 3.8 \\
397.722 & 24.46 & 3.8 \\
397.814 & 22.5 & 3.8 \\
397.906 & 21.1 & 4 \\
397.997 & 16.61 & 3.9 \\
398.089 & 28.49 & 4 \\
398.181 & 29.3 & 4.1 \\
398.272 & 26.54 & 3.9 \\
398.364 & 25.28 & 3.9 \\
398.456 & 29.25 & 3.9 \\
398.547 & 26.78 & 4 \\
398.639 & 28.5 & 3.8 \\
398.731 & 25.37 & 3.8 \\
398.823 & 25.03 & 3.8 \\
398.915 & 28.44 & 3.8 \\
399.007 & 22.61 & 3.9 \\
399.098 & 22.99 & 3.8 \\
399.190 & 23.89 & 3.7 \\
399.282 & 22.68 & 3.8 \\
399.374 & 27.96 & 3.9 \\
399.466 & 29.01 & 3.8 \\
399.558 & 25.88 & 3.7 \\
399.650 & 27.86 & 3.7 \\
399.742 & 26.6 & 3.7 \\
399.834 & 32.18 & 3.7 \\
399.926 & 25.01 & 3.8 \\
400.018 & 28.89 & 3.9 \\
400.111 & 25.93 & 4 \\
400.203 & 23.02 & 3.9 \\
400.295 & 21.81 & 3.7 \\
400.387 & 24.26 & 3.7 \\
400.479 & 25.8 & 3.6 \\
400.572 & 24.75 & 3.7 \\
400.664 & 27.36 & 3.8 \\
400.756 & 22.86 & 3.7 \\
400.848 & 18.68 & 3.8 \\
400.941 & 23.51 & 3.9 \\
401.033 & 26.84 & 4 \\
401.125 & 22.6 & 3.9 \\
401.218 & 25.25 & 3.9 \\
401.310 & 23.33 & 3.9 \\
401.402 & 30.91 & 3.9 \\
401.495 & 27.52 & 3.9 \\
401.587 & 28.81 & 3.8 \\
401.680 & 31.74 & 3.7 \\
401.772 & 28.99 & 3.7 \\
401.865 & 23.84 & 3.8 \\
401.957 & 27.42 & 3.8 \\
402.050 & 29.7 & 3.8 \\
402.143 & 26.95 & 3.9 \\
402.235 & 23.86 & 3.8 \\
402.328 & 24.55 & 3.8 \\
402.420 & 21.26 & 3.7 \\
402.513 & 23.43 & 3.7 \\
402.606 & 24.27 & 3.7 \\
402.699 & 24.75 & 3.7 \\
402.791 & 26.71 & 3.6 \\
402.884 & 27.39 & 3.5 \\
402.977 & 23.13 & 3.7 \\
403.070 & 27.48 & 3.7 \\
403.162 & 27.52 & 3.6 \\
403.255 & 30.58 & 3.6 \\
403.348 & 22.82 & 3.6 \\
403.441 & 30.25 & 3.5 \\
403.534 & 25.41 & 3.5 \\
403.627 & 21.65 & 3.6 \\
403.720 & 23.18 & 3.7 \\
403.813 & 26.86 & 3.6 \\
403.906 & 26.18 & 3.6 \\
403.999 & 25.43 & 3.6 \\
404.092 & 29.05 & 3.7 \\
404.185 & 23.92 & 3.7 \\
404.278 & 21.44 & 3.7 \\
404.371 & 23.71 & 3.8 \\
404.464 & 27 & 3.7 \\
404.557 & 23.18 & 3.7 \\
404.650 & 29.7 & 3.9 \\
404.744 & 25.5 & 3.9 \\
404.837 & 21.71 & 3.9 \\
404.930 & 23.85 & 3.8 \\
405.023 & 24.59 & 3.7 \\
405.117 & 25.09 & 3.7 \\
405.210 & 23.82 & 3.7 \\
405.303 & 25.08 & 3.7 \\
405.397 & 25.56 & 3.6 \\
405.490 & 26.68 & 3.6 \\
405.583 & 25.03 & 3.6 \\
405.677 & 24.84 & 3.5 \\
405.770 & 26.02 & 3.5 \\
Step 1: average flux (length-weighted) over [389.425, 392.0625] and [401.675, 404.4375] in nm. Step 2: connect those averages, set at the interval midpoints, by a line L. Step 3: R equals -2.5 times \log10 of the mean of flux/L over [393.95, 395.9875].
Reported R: 0.04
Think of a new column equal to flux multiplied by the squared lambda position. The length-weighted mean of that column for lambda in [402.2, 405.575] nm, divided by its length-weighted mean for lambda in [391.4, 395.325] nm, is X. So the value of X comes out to 1.0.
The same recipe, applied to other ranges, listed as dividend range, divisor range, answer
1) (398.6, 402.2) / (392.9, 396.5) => 1.06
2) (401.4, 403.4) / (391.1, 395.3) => 1.07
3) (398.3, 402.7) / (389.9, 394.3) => 1.04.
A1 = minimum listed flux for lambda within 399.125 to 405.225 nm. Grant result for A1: 18.68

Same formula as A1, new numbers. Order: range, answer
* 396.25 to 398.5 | 16.61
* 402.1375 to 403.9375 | 21.26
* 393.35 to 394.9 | 17.81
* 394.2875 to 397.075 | 20.34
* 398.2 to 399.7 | 22.61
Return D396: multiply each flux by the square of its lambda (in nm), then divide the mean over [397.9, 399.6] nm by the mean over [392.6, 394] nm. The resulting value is 1.1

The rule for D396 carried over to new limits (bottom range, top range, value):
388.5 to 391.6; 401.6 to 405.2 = 1.00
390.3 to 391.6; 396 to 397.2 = 0.98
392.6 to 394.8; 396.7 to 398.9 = 1.04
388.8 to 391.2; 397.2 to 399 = 0.95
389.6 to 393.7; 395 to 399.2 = 0.98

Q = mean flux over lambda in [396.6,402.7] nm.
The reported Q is 25.5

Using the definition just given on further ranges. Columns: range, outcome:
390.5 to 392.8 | 26.7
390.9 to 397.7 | 25.7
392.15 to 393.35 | 24.9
